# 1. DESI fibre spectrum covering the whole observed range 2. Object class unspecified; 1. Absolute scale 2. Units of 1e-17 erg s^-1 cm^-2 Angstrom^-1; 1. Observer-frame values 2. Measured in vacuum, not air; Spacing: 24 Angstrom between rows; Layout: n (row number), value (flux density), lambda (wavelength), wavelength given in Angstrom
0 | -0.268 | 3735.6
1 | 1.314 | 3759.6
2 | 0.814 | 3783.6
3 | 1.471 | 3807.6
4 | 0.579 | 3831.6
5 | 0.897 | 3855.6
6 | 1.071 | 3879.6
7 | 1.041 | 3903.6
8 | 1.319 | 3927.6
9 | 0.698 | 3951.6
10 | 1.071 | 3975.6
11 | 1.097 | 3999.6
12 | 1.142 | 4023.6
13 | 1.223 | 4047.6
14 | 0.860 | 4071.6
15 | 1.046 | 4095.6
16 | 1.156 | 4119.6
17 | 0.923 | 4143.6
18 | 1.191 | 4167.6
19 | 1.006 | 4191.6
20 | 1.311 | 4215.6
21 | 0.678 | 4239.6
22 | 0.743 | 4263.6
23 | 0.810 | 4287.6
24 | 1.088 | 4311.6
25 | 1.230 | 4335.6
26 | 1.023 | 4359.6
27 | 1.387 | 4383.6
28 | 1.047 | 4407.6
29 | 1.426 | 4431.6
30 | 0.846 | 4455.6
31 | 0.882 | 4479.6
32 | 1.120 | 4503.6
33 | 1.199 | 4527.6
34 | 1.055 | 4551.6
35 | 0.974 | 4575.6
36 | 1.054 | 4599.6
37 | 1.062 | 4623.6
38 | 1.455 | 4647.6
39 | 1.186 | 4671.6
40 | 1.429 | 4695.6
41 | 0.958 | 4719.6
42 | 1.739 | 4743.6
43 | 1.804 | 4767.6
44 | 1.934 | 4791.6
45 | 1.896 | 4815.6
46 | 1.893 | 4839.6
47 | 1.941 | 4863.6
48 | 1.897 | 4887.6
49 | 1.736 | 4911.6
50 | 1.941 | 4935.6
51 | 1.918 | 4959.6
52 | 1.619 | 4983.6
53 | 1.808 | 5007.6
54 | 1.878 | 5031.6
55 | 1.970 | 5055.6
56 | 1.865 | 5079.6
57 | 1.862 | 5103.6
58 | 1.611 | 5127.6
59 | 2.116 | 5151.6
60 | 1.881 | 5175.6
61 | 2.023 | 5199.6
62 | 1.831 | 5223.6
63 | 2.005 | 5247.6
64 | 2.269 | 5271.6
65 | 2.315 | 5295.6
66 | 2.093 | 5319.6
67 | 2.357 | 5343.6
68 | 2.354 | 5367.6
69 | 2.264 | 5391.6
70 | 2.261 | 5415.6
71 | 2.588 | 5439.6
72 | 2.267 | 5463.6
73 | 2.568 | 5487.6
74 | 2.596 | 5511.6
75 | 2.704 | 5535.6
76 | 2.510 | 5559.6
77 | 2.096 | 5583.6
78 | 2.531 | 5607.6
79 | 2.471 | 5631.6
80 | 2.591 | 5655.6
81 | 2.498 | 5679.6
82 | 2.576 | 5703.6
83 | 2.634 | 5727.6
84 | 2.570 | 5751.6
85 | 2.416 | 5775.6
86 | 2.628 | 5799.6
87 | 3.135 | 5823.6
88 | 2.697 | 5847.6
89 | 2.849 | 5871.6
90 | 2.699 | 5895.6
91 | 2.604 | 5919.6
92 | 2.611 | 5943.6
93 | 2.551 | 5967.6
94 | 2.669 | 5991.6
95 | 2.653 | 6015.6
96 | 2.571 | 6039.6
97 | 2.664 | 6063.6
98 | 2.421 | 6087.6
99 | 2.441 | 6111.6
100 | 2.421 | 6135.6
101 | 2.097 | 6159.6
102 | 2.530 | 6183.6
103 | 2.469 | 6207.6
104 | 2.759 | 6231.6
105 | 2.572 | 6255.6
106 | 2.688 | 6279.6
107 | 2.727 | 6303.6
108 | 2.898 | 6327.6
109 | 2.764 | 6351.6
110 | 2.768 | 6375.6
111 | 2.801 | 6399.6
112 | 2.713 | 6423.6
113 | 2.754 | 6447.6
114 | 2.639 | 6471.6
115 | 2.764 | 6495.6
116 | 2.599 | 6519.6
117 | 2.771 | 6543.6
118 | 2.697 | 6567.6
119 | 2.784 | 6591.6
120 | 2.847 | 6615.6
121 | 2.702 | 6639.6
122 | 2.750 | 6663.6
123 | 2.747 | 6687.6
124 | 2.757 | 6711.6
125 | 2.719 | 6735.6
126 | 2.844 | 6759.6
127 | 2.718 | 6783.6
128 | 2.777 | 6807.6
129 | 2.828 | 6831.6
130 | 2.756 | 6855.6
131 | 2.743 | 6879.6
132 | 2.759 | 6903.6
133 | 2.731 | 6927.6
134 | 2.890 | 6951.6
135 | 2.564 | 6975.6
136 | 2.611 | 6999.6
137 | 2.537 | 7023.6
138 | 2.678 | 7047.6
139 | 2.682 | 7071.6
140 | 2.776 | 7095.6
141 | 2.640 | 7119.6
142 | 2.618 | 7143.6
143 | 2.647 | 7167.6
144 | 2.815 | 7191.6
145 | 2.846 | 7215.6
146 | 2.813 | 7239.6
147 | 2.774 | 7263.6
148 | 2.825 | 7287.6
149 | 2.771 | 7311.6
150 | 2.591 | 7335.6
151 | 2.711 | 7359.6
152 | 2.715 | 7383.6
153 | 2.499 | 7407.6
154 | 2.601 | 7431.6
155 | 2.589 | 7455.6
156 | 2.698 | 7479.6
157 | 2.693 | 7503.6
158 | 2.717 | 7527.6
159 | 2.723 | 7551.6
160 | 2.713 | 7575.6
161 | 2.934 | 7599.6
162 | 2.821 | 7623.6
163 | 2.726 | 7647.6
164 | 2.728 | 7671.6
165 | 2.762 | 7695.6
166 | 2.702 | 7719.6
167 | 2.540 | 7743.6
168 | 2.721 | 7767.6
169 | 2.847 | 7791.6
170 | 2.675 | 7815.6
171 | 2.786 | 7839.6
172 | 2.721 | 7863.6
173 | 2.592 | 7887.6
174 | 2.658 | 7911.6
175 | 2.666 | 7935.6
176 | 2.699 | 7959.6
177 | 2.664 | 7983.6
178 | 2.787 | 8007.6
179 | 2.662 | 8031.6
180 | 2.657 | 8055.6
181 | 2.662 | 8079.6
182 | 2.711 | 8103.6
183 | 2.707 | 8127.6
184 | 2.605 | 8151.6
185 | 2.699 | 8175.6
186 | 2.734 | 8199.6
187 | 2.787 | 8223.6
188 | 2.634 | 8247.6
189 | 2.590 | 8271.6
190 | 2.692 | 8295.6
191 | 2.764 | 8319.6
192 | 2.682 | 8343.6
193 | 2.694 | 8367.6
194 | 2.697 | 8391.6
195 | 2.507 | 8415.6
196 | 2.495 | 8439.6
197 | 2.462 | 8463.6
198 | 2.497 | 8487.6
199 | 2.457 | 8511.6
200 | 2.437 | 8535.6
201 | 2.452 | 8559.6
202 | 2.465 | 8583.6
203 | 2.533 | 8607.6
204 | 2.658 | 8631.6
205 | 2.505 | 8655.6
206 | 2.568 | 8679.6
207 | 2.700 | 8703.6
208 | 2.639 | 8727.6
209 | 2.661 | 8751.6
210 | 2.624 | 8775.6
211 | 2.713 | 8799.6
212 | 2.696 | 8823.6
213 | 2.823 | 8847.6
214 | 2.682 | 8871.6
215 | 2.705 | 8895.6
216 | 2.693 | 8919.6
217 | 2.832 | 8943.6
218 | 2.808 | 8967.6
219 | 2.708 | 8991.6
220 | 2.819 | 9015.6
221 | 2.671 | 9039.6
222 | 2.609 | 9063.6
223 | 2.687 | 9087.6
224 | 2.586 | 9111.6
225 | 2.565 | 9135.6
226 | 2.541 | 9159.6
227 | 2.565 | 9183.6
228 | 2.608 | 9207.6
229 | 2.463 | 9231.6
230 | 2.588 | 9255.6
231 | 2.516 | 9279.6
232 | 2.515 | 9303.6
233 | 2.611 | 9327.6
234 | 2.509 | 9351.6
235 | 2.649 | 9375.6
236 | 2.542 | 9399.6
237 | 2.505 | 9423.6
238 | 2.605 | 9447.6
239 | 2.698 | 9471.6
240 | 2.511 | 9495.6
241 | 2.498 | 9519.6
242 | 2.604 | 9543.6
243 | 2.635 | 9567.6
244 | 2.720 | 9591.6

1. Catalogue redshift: 0.190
